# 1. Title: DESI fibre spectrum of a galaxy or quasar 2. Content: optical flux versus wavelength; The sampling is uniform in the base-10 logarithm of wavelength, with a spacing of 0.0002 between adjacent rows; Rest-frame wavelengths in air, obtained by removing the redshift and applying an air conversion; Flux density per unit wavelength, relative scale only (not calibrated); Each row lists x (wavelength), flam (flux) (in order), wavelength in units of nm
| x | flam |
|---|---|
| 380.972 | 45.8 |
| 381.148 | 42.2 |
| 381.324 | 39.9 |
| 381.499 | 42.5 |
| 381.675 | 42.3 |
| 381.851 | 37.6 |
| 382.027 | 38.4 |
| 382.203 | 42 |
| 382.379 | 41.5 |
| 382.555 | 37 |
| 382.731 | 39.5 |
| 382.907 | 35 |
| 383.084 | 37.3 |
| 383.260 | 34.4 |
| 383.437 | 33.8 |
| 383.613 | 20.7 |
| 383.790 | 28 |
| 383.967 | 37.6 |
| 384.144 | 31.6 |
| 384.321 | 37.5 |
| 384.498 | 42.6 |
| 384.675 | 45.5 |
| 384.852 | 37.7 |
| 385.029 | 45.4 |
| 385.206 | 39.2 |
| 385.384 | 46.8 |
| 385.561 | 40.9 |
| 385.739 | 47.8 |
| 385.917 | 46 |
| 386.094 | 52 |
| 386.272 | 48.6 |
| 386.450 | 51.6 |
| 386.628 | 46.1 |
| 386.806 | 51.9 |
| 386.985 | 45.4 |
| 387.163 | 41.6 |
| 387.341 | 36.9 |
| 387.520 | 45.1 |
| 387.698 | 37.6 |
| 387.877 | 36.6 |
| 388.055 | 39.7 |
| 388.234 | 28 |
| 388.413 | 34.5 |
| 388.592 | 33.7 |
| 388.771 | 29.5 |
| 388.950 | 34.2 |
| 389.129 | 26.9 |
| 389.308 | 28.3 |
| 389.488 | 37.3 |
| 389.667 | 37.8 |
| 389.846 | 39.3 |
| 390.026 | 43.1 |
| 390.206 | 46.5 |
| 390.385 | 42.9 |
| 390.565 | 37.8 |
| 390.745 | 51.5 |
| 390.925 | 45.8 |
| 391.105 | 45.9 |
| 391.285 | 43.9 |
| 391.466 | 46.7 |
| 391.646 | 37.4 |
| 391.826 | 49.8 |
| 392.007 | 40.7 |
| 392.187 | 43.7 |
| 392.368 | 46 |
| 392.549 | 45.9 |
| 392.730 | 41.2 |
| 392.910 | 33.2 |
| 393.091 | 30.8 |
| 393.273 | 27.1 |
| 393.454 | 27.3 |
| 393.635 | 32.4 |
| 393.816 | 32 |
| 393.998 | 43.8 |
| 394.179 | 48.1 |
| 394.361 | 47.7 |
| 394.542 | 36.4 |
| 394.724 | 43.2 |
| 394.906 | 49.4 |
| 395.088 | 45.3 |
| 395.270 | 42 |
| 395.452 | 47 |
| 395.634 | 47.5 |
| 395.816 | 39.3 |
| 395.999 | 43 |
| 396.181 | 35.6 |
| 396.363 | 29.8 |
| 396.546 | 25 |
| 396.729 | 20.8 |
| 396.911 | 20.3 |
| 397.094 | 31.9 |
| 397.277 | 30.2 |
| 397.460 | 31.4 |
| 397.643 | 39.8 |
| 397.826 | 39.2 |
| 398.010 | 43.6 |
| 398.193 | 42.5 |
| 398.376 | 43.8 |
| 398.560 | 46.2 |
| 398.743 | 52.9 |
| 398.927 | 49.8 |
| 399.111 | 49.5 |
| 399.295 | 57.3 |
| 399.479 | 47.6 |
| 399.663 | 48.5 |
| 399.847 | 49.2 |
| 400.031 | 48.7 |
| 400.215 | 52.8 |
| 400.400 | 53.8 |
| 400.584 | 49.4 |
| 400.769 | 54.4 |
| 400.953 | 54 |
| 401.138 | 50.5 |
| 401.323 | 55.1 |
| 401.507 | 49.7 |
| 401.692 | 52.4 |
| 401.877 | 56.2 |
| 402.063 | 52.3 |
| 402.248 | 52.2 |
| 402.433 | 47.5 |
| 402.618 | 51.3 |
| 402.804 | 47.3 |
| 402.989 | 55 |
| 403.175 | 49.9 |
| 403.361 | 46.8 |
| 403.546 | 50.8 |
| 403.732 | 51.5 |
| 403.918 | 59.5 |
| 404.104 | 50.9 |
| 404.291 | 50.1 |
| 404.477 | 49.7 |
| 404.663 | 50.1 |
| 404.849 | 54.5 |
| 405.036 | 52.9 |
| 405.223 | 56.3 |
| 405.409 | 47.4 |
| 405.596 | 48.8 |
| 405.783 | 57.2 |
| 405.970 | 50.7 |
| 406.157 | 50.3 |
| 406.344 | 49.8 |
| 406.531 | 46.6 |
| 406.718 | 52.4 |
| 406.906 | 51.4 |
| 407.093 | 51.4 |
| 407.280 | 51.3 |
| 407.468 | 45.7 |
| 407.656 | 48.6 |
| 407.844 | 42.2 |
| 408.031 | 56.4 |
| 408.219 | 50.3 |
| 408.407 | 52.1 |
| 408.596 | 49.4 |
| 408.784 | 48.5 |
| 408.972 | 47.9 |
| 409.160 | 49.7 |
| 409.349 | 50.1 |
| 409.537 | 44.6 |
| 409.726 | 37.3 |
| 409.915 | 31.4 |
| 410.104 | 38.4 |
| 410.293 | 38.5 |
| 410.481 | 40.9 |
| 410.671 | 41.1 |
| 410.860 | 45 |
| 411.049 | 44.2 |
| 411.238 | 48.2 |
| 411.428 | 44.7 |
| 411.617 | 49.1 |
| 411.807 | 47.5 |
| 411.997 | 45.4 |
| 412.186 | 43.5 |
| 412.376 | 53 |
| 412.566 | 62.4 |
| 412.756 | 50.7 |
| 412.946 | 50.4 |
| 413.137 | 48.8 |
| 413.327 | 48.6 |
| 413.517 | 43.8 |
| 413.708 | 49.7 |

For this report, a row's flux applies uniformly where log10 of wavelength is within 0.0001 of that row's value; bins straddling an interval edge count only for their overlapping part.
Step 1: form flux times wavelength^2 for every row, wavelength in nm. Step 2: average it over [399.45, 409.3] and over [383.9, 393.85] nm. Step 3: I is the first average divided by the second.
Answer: 1.37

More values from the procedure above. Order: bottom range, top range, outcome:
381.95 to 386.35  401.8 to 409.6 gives 1.43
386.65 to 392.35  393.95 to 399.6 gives 1.06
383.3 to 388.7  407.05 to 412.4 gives 1.28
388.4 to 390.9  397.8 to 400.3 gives 1.34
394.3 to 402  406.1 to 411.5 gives 1.11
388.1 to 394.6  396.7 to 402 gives 1.23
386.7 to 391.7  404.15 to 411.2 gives 1.33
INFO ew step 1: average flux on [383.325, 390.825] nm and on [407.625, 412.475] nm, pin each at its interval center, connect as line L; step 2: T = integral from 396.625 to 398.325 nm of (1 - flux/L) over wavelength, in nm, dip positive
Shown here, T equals 0.36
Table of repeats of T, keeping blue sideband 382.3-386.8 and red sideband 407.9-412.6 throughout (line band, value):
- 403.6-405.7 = -0.33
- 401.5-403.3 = -0.28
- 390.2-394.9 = 0.12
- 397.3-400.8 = -0.26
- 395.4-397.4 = 0.45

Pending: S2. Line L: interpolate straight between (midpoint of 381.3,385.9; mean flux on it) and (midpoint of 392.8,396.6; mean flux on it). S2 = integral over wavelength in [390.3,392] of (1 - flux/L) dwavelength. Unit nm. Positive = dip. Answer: -0.26 nm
